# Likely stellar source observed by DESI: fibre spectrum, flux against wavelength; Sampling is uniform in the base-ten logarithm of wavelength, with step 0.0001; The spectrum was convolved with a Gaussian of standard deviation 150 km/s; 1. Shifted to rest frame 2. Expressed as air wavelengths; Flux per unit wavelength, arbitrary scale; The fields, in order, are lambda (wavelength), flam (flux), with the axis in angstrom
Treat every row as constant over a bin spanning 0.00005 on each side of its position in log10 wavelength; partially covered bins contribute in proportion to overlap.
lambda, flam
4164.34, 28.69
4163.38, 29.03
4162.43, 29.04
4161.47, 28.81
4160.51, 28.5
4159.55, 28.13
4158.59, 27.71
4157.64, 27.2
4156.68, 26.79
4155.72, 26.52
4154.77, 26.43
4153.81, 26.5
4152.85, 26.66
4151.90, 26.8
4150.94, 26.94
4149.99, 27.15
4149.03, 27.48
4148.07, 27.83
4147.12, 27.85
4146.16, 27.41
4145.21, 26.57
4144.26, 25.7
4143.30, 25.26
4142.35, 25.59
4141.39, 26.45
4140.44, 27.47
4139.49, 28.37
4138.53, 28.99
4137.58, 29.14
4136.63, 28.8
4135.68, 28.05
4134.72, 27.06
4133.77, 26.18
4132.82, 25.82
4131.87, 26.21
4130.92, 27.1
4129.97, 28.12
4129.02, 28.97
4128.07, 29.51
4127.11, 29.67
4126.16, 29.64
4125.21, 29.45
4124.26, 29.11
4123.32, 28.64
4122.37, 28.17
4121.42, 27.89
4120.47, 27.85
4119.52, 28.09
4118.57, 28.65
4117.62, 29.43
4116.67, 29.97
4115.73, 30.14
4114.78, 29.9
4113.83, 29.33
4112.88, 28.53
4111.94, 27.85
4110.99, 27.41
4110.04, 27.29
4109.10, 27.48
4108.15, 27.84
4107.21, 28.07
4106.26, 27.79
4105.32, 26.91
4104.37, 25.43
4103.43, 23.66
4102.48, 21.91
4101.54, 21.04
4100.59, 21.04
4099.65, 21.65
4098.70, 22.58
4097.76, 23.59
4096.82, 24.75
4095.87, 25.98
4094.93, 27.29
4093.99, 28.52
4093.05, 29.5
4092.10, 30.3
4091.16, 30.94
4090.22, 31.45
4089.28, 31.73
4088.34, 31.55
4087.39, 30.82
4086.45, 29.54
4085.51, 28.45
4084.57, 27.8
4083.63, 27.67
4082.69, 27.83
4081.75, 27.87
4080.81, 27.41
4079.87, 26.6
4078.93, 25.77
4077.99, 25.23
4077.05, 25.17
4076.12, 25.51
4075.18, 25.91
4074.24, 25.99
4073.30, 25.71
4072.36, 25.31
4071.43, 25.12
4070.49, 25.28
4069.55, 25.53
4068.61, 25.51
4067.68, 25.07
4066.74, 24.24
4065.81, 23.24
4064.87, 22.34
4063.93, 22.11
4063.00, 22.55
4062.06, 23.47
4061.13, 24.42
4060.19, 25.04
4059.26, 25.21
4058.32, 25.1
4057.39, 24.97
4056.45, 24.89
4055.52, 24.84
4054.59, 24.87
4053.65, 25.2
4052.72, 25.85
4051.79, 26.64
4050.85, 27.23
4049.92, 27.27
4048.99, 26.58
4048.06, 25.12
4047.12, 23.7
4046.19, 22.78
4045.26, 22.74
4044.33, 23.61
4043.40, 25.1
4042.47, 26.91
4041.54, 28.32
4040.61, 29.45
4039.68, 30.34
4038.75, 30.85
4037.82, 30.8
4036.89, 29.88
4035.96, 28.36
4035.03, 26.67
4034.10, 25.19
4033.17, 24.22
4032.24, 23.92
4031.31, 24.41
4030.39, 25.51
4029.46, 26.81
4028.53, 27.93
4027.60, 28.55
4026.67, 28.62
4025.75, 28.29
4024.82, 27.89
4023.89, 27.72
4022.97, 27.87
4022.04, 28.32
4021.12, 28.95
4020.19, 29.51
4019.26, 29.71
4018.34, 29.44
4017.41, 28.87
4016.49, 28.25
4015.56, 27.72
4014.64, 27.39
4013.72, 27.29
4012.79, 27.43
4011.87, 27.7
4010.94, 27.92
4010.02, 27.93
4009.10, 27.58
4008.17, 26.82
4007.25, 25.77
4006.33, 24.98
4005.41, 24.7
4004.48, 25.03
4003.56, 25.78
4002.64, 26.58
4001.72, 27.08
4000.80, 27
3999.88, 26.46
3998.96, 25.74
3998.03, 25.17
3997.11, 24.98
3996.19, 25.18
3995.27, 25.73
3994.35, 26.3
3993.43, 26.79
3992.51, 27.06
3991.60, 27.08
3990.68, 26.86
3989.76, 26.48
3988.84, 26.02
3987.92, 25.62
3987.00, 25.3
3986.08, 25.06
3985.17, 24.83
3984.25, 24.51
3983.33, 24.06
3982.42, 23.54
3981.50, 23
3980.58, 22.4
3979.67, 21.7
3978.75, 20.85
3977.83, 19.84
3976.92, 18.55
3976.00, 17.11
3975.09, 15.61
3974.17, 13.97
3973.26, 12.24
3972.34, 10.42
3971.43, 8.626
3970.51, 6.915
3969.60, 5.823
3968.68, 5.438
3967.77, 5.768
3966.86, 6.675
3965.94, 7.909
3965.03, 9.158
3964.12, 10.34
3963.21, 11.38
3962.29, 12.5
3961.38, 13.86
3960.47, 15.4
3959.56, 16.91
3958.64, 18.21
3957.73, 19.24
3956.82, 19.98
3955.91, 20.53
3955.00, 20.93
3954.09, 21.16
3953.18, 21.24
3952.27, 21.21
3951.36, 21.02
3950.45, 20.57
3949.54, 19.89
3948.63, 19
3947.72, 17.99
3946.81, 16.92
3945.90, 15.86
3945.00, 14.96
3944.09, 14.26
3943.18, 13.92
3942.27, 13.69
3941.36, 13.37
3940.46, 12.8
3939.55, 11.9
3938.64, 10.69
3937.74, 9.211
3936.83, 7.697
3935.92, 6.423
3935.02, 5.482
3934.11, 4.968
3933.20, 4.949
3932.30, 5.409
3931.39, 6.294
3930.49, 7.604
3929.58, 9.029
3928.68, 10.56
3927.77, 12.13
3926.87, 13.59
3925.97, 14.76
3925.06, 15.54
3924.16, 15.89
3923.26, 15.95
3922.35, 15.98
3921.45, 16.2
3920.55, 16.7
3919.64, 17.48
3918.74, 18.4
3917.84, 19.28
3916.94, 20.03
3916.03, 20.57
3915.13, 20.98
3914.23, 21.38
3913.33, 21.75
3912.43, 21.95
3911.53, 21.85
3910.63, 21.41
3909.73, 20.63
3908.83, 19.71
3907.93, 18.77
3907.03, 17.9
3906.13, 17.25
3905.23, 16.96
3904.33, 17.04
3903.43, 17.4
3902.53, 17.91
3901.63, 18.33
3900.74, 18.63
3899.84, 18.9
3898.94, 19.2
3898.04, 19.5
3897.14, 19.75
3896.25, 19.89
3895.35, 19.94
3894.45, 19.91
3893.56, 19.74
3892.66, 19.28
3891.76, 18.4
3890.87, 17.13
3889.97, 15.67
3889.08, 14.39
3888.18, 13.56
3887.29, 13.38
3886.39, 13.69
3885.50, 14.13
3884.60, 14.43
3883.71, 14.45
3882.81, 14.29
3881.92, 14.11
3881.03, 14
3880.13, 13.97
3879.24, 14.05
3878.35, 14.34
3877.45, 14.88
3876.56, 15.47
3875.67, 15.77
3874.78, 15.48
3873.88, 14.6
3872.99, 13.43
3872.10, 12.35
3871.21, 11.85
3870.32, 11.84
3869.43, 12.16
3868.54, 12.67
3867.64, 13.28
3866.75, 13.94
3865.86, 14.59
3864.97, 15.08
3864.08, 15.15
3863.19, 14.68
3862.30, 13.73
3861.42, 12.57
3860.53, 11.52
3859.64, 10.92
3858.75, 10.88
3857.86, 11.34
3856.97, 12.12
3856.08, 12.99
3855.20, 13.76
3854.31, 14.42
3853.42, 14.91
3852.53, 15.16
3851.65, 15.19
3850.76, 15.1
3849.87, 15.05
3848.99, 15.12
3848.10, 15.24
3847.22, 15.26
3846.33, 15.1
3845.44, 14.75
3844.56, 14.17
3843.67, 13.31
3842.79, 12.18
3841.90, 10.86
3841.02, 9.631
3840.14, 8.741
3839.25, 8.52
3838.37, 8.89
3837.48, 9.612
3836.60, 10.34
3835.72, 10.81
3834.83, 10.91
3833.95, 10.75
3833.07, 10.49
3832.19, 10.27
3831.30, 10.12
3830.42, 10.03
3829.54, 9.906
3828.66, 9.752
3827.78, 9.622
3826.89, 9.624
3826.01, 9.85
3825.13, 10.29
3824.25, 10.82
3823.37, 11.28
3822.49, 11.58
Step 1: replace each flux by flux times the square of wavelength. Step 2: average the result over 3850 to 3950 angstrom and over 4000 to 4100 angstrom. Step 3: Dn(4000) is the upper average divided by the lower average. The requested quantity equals 1.9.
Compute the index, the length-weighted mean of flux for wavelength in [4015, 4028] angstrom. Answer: 28.5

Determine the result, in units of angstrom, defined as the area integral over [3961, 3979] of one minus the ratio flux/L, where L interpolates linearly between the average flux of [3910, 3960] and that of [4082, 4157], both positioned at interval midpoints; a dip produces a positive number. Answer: 6.4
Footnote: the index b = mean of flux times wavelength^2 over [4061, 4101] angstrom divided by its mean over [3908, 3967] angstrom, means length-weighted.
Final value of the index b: 1.9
